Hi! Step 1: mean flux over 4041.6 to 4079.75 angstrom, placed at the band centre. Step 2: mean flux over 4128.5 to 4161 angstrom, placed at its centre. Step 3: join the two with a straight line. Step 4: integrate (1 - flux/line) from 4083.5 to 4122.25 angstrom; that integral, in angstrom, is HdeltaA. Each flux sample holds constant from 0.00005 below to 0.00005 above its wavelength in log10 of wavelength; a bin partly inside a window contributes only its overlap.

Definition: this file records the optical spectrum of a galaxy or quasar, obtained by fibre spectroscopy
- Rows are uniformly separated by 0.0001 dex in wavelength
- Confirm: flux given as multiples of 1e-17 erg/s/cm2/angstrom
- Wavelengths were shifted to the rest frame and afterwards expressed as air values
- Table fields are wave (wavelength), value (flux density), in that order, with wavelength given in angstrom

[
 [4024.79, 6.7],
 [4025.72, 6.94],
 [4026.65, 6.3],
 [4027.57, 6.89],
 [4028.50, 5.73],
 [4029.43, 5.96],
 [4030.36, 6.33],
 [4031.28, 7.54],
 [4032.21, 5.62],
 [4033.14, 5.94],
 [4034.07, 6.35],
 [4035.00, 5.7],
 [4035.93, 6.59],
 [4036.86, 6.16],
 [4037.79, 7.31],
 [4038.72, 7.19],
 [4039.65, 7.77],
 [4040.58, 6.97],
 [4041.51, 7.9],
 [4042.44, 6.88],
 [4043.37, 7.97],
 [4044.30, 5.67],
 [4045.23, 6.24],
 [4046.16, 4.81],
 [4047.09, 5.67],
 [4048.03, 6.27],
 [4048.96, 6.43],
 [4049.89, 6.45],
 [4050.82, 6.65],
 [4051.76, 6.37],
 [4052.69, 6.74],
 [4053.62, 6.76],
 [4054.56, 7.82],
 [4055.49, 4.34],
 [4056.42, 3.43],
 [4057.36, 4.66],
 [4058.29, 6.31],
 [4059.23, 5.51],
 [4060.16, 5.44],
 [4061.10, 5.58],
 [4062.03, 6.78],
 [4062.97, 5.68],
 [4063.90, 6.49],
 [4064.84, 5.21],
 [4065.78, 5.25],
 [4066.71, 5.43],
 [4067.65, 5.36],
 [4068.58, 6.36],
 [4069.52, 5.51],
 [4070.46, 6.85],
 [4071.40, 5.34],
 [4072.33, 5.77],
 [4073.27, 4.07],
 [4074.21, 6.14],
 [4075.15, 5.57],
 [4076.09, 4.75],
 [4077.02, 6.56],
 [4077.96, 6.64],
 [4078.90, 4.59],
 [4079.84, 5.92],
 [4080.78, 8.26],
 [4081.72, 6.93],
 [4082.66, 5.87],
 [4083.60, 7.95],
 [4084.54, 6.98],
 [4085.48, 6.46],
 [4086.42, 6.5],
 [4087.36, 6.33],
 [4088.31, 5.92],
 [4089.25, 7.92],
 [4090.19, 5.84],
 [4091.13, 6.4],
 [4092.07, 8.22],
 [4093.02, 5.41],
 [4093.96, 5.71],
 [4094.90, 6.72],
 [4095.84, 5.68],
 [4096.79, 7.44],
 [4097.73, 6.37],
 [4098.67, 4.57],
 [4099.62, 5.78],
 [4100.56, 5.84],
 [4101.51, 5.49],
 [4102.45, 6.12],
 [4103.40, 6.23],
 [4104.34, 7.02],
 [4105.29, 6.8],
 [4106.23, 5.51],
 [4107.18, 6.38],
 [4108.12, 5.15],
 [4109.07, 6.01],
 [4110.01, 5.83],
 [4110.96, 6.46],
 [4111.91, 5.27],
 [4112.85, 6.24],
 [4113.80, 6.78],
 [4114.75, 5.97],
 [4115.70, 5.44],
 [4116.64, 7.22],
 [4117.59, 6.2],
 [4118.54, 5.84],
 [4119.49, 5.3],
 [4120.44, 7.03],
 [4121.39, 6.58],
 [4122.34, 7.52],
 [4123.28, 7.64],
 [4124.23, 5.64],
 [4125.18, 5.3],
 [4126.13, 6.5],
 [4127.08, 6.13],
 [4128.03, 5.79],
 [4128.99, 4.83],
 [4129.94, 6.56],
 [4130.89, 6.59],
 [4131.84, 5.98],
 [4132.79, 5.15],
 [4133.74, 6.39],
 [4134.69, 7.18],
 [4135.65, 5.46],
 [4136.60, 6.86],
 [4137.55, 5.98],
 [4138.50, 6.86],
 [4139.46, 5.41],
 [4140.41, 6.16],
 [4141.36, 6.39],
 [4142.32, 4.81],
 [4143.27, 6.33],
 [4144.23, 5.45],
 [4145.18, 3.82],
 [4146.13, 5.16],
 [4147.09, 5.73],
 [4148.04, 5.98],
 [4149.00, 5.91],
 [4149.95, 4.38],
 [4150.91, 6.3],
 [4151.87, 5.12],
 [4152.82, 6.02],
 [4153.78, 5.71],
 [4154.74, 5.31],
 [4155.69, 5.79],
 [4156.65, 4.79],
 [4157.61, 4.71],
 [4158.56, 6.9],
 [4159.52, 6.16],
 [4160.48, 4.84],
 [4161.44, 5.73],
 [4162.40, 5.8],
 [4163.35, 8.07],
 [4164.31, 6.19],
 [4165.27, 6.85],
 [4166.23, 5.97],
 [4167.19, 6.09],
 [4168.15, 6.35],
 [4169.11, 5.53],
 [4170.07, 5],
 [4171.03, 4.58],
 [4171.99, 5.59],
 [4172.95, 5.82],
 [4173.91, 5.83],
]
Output -3.0 angstrom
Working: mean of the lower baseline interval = 5.88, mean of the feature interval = 6.26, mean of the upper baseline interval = 5.73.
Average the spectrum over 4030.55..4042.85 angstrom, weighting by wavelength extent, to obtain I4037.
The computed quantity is 6.75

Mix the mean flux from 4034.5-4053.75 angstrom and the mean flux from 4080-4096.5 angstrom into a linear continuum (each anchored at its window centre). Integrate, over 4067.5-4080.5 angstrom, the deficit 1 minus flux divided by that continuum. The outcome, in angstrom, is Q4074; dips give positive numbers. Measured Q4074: 1.8 angstrom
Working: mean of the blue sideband 6.59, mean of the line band 5.72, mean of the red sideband 6.65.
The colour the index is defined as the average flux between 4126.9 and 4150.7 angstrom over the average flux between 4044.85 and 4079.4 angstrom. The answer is 1.01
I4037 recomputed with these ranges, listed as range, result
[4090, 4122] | 6.15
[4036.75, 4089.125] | 6.17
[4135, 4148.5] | 5.76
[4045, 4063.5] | 5.9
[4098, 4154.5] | 5.97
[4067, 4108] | 6.18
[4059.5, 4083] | 5.85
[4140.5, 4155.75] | 5.52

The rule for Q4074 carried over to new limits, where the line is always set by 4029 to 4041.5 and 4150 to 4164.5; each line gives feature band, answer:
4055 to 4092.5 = 2.18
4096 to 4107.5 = 0.09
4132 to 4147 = 0.19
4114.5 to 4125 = -0.59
